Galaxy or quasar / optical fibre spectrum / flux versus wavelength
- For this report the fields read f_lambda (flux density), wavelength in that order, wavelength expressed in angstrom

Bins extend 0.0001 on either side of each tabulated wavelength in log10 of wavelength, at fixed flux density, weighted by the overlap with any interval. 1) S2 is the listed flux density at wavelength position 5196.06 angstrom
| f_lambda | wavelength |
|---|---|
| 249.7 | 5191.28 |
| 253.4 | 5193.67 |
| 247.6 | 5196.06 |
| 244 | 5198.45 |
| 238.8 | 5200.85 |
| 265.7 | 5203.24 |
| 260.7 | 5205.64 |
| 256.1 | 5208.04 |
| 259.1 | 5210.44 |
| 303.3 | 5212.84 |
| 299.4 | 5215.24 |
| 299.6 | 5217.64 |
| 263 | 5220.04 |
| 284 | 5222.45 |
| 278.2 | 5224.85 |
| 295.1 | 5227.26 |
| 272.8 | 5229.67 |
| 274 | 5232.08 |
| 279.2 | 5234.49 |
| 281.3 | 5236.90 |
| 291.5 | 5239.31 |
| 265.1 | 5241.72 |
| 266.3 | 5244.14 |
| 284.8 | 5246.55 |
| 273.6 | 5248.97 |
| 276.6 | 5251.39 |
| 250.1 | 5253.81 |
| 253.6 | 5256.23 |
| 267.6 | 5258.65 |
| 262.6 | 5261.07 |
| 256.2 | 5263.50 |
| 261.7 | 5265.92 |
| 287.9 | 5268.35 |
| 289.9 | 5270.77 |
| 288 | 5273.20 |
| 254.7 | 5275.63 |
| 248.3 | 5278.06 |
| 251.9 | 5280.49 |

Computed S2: 247.6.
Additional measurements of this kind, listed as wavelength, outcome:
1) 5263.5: 256.2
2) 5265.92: 261.7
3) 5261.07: 262.6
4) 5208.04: 256.1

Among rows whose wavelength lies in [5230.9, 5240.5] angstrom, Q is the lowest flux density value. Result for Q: 274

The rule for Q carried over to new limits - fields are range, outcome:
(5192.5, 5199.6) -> 244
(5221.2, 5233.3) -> 272.8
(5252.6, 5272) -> 250.1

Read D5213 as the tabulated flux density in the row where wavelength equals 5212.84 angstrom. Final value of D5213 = 303.3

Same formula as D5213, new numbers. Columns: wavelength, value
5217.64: 299.6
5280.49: 251.9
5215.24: 299.4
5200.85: 238.8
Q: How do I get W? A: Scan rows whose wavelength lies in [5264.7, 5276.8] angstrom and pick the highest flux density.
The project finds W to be 289.9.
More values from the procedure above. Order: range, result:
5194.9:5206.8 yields 265.7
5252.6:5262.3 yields 267.6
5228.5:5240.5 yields 291.5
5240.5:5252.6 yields 284.8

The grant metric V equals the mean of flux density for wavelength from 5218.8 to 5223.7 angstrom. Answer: 274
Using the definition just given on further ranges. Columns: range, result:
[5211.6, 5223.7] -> 290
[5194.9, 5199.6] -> 246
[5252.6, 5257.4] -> 252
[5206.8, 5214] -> 272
